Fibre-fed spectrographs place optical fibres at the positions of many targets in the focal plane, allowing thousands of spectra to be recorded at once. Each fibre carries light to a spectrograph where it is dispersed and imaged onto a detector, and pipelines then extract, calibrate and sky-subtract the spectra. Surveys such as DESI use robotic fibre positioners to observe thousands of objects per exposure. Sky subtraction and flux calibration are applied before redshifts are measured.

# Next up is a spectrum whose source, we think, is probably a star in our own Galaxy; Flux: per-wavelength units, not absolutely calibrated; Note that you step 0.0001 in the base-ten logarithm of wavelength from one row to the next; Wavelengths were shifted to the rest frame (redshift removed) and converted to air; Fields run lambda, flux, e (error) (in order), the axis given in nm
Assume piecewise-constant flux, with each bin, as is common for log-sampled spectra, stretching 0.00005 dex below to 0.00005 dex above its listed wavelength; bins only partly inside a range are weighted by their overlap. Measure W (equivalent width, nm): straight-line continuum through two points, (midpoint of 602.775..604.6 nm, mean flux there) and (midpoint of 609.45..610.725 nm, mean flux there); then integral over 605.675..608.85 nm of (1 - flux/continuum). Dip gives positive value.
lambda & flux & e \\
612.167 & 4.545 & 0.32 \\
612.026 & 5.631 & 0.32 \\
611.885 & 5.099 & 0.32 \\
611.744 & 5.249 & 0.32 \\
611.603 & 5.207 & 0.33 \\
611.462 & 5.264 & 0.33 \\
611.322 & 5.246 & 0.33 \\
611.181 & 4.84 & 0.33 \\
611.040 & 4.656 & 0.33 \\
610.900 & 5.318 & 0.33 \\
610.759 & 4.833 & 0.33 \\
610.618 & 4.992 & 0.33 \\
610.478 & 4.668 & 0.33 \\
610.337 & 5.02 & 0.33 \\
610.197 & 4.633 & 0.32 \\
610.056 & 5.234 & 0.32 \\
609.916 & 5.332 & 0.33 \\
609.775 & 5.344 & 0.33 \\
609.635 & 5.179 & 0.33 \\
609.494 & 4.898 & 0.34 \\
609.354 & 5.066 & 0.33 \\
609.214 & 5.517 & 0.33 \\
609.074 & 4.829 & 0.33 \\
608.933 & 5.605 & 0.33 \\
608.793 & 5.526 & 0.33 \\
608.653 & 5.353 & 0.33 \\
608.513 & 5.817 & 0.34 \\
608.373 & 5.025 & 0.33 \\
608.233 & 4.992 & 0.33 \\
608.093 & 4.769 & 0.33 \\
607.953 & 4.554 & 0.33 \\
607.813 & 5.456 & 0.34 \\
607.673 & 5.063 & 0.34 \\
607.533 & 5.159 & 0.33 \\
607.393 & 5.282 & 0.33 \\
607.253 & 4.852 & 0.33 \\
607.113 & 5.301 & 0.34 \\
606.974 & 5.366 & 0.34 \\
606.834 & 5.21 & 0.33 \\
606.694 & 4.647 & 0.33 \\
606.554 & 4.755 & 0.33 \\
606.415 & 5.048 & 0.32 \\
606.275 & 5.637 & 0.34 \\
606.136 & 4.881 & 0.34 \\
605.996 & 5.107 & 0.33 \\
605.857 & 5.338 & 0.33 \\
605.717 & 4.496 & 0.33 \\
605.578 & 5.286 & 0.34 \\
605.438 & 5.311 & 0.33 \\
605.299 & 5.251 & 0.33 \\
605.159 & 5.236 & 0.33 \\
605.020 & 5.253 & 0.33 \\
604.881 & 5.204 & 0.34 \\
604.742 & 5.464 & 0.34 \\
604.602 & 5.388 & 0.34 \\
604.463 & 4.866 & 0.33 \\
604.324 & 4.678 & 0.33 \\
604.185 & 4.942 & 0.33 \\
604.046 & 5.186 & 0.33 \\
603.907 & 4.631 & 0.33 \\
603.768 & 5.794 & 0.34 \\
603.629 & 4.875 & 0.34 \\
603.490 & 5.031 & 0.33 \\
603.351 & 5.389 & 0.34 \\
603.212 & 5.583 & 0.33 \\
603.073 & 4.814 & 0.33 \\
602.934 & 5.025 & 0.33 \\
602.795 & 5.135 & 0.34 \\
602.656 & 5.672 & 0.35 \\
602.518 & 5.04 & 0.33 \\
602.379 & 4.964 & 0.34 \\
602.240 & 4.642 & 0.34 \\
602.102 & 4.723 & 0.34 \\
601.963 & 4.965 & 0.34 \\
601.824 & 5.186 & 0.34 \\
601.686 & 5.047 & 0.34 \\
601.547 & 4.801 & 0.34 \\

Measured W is -0.04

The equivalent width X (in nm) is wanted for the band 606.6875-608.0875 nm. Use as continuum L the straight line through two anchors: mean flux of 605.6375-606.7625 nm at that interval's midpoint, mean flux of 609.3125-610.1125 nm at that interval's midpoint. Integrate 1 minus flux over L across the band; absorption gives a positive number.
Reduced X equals -0.01 nm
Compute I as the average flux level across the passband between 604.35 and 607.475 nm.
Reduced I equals 5.14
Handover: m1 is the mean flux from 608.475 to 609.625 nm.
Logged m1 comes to 5.3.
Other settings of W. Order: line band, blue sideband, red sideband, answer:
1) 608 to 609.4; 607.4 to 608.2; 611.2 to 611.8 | -0.05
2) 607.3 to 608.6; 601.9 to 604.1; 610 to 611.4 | -0.03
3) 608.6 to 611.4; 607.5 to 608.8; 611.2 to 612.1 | 0.06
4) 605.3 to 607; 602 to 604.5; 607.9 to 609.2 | 0.01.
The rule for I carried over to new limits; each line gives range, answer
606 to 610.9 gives 5.12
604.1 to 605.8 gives 5.12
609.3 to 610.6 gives 5.04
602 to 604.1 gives 5.1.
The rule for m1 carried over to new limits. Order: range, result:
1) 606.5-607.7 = 5.07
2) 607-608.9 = 5.18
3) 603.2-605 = 5.15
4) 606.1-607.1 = 5.1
